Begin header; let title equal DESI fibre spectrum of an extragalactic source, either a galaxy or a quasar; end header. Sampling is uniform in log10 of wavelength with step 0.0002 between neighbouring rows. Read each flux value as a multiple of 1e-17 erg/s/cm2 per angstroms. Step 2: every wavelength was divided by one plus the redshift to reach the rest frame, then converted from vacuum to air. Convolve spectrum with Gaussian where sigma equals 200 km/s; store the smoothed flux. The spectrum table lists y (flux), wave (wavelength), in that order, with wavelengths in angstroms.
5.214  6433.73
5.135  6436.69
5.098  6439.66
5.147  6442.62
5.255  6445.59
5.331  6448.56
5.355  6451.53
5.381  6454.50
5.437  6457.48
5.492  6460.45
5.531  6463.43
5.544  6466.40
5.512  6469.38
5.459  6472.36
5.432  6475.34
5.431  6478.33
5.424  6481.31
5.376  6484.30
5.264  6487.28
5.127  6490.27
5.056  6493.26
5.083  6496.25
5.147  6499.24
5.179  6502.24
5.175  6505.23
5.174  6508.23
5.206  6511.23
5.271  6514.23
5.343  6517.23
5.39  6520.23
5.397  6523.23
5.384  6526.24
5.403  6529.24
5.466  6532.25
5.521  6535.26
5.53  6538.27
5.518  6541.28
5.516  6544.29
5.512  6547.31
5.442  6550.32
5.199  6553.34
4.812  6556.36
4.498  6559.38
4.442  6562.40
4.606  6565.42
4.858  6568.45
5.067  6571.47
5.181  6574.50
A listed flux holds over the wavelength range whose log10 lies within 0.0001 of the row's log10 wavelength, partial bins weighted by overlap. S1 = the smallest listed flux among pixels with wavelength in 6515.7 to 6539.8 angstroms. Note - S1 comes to 5.343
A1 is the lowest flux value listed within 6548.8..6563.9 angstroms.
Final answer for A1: 4.442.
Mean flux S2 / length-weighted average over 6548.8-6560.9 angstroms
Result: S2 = 4.99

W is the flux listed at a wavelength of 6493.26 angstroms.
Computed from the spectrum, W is 5.056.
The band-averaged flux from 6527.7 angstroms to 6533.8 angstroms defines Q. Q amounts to 5.44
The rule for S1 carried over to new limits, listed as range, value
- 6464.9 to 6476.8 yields 5.432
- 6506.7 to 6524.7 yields 5.174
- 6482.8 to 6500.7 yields 5.056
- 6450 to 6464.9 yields 5.355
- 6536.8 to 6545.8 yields 5.516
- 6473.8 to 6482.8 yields 5.424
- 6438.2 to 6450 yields 5.098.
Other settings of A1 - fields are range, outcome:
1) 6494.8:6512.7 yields 5.083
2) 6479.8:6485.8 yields 5.376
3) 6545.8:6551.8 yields 5.442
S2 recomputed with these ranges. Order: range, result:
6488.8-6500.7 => 5.1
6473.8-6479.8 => 5.43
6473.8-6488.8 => 5.38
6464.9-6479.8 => 5.48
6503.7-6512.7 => 5.18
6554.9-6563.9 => 4.58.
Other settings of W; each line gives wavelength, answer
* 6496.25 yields 5.083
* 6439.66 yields 5.098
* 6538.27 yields 5.53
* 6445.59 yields 5.255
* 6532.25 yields 5.466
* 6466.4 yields 5.544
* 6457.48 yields 5.437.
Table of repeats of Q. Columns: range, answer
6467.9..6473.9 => 5.49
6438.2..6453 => 5.24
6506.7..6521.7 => 5.28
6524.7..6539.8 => 5.46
